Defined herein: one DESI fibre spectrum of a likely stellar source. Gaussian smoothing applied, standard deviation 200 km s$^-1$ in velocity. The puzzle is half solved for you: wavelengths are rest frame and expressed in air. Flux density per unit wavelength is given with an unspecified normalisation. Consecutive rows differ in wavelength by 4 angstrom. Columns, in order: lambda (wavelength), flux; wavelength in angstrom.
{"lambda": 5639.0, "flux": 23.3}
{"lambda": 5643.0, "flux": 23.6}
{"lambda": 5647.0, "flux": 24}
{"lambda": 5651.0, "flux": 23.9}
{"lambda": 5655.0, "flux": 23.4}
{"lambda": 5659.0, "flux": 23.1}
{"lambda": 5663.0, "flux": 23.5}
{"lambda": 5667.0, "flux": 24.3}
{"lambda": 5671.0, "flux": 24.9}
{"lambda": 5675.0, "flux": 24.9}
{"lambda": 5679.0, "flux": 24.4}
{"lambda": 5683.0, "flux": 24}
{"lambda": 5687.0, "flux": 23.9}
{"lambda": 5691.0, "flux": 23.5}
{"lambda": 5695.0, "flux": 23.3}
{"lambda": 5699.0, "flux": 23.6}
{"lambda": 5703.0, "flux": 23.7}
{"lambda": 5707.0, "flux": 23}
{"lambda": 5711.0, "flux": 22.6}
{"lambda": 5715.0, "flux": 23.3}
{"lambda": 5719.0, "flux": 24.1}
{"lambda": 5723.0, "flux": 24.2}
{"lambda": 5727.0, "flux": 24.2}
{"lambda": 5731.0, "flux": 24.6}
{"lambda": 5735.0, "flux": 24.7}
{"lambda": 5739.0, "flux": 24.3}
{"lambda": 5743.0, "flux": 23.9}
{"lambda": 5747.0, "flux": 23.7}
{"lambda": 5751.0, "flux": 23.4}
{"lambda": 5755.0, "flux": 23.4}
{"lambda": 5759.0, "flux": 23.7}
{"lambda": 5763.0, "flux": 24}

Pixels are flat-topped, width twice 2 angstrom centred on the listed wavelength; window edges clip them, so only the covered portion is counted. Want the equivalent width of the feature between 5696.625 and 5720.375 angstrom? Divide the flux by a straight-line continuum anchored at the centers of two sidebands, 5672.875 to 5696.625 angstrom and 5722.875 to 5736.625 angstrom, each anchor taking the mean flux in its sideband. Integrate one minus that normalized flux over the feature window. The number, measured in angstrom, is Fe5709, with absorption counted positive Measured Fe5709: 0.86 angstrom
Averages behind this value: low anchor 24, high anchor 24.4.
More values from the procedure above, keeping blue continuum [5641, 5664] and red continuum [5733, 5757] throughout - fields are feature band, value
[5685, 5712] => 0.4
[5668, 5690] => -0.6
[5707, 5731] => 0.1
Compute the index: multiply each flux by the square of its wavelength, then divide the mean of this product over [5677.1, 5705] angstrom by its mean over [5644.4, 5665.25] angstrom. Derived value 1.02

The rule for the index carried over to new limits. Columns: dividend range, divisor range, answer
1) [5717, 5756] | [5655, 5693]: 1.02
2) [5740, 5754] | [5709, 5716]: 1.05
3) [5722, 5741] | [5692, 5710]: 1.06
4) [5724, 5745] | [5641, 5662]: 1.06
